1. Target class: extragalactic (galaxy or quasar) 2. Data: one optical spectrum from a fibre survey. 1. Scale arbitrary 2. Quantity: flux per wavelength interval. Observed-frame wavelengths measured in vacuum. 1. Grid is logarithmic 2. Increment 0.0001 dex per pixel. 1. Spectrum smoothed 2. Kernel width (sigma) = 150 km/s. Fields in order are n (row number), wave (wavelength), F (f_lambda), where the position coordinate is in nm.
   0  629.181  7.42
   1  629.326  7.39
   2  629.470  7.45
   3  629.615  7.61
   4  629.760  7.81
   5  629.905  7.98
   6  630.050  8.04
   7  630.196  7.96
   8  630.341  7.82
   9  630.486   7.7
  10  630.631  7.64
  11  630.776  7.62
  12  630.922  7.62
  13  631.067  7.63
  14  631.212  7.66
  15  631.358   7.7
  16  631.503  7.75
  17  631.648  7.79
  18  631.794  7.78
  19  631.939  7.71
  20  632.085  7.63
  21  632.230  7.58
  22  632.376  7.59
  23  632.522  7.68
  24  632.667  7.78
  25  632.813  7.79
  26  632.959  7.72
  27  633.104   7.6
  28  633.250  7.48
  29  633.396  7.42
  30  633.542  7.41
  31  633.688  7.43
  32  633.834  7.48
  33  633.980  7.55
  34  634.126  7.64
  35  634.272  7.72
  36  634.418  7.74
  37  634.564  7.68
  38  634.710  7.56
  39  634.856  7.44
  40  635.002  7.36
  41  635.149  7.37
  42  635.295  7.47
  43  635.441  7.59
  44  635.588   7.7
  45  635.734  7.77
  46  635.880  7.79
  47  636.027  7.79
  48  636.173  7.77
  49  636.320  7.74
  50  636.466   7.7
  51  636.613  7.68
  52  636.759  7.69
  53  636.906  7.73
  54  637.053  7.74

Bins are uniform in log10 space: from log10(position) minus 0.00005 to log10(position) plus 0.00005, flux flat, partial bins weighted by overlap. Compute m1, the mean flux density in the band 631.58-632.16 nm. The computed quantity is 7.73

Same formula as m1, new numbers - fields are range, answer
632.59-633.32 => 7.68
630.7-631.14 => 7.63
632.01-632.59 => 7.61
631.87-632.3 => 7.64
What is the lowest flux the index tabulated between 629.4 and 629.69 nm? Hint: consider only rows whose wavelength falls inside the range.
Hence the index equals 7.45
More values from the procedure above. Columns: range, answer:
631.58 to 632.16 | 7.63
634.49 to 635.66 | 7.36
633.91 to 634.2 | 7.55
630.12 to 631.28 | 7.62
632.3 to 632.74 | 7.59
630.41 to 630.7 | 7.64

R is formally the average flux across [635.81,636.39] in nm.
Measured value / 7.76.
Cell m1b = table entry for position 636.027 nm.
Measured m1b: 7.79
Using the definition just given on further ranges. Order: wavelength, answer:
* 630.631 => 7.64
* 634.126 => 7.64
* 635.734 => 7.77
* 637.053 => 7.74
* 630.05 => 8.04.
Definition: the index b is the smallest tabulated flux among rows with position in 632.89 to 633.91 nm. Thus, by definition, 7.41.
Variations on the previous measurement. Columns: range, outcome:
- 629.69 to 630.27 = 7.81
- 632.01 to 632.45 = 7.58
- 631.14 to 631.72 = 7.66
